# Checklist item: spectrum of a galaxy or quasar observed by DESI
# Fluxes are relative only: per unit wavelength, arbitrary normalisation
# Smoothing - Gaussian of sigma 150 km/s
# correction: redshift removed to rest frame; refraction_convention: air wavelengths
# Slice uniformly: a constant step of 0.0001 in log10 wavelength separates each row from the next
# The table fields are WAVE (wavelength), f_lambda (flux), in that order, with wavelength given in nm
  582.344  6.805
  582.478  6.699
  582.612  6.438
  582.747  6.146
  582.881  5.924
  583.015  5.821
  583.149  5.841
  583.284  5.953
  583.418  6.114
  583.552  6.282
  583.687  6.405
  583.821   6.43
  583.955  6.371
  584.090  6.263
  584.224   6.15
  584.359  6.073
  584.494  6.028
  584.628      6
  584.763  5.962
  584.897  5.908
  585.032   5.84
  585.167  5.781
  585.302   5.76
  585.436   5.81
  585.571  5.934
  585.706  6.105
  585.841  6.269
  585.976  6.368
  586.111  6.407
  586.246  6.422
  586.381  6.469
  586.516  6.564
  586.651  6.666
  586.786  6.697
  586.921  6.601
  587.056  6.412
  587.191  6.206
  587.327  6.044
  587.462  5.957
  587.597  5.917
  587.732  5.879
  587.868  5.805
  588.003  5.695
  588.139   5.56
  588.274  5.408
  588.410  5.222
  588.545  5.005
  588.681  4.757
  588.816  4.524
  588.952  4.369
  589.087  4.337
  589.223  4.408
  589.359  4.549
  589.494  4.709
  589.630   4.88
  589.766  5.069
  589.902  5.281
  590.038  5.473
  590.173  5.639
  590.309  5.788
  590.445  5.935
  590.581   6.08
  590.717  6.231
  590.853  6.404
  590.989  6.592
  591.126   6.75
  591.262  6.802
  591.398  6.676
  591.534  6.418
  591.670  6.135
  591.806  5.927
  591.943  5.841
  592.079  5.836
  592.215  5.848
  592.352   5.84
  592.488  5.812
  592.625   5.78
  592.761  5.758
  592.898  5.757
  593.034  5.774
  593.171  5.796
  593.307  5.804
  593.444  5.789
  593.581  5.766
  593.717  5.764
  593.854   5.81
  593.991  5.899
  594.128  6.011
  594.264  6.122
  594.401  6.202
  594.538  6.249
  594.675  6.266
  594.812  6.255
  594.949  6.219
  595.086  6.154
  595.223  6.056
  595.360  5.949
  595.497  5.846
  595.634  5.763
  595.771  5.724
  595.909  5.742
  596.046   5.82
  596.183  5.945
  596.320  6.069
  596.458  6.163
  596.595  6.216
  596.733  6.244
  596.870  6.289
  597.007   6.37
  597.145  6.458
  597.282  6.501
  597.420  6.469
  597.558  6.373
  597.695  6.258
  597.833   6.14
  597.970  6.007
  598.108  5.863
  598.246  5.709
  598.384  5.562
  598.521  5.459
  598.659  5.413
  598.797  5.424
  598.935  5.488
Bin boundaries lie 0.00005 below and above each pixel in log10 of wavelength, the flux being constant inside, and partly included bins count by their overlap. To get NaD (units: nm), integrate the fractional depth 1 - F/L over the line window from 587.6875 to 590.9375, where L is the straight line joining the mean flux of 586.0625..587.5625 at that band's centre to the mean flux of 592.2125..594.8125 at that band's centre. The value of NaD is 0.48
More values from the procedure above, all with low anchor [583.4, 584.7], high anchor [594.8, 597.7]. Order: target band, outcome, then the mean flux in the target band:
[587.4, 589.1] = 0.25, 5.29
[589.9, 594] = 0.12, 5.98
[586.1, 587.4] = -0.05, 6.45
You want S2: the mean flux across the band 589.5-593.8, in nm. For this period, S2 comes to 5.89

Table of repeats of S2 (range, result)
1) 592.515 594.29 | 5.83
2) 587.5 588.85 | 5.41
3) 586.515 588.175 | 6.15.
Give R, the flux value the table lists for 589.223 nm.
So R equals 4.408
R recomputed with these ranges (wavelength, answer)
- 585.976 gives 6.368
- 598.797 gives 5.424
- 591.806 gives 5.927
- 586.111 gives 6.407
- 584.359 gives 6.073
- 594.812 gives 6.255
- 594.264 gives 6.122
